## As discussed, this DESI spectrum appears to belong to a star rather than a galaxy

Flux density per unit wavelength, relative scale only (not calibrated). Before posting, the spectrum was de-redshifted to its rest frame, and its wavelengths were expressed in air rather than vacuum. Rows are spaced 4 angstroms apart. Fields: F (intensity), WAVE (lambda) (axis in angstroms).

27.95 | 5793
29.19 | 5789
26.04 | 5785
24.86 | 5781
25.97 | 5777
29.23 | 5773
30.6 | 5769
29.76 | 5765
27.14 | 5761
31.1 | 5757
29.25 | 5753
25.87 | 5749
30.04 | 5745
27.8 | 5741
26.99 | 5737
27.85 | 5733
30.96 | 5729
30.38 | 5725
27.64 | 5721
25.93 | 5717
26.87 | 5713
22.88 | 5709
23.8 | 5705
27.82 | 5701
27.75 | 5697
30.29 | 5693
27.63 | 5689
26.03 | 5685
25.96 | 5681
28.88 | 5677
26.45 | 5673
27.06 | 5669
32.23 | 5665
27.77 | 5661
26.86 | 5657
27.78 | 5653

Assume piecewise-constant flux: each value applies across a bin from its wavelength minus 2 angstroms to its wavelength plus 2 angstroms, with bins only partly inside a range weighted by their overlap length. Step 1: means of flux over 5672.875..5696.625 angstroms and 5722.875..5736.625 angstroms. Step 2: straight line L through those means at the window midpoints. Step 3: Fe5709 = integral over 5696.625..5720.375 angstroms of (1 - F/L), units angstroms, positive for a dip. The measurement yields 2.3 angstroms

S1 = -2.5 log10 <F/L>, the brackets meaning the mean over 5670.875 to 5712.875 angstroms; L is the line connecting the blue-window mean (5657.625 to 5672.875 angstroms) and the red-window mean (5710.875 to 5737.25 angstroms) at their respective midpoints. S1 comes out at 0.06 mag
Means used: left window 28.5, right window 28.1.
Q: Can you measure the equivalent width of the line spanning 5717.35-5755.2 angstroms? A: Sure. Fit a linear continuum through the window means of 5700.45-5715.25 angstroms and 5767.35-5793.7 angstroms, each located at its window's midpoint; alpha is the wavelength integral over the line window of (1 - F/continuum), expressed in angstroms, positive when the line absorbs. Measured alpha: -3.40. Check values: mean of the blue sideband 25.1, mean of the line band 28.4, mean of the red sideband 27.6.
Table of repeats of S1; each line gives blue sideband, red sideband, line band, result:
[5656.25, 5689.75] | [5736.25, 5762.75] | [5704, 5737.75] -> 0.04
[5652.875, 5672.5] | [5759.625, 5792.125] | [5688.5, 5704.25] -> 0.00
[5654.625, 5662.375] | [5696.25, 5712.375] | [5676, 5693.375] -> -0.05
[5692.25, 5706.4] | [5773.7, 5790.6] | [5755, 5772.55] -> -0.11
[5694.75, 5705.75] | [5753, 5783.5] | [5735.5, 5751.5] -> 0.00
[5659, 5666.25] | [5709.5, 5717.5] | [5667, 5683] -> 0.07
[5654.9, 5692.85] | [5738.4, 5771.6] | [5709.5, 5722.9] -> 0.08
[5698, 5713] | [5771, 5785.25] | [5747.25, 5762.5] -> -0.09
